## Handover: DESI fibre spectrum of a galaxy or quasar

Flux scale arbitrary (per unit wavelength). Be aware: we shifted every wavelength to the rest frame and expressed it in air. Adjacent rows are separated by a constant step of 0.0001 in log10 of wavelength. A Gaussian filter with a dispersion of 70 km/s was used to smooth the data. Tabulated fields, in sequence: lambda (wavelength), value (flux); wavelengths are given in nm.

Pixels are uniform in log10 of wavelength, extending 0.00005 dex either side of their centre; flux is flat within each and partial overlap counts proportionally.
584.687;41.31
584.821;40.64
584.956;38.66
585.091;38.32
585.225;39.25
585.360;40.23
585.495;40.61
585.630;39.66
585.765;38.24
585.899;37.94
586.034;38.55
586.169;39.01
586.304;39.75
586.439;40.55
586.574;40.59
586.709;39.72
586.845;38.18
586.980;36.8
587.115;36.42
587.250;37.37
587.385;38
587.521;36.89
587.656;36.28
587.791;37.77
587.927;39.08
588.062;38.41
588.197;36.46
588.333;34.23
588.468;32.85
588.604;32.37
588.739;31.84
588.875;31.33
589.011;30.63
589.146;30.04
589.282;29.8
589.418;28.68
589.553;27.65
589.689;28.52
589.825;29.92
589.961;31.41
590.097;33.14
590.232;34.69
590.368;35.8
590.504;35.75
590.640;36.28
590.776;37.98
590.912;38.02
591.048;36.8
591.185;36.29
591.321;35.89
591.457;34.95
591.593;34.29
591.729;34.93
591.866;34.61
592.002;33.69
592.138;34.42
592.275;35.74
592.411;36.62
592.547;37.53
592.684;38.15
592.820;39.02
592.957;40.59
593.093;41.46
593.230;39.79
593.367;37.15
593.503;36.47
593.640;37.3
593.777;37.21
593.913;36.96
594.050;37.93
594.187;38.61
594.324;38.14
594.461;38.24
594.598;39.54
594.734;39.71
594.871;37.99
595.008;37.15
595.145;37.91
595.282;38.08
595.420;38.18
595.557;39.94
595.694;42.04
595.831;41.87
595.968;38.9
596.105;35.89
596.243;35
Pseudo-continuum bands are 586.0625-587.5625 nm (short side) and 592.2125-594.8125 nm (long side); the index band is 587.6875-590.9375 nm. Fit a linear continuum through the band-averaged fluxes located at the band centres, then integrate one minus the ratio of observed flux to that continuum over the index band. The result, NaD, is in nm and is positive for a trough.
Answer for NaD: 0.422 nm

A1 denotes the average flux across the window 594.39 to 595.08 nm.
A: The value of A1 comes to 38.6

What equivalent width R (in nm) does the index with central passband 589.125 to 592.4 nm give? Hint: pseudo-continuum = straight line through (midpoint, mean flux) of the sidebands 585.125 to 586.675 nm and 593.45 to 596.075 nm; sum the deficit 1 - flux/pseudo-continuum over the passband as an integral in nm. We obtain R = 0.43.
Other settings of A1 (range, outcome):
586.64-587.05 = 38.2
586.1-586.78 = 39.9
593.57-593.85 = 37.3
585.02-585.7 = 39.6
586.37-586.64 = 40.6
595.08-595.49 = 38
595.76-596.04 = 40.4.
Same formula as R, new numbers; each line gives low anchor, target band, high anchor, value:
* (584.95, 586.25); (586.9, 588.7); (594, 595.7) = 0.12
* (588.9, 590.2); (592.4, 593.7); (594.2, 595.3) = -0.10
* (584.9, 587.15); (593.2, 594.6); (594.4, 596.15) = 0.04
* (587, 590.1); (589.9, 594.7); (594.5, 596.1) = -0.02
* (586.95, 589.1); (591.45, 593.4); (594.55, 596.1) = 0.04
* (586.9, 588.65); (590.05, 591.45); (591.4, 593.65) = 0.02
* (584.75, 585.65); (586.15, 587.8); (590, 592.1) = 0.01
